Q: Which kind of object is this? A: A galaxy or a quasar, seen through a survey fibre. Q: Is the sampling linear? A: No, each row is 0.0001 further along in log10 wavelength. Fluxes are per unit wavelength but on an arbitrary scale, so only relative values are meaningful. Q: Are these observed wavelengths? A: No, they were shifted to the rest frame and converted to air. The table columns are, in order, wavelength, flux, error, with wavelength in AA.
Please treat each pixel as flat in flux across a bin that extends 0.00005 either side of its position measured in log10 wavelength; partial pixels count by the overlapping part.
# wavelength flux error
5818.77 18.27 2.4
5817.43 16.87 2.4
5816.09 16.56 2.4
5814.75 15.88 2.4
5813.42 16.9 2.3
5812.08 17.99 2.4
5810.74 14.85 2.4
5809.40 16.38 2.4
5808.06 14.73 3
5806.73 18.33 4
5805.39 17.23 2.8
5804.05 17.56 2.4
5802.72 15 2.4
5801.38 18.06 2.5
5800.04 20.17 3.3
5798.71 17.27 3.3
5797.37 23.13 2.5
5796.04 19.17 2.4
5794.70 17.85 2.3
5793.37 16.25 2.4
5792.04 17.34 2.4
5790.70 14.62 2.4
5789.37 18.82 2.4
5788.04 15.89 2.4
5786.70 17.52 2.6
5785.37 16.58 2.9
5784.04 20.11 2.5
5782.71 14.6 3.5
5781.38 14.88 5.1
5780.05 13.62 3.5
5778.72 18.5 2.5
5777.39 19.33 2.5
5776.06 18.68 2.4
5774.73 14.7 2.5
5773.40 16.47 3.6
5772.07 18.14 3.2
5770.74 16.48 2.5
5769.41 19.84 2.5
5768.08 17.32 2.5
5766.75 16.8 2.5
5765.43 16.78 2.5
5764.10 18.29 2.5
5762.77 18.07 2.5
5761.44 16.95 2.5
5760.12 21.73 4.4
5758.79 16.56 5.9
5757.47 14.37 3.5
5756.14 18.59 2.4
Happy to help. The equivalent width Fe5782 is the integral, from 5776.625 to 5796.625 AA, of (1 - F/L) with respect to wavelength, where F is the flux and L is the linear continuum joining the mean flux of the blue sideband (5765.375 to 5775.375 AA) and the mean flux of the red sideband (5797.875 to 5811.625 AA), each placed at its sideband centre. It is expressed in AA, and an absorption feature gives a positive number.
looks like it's 0.1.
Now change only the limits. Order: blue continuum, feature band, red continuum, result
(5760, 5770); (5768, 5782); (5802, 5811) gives 0.4 AA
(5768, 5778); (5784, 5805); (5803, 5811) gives -1.0 AA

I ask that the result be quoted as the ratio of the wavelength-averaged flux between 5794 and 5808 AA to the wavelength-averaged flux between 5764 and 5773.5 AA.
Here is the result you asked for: 1.0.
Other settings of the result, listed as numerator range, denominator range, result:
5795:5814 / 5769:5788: 1.04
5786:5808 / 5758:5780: 1.00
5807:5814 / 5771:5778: 0.94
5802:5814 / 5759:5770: 0.91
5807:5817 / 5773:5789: 0.97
